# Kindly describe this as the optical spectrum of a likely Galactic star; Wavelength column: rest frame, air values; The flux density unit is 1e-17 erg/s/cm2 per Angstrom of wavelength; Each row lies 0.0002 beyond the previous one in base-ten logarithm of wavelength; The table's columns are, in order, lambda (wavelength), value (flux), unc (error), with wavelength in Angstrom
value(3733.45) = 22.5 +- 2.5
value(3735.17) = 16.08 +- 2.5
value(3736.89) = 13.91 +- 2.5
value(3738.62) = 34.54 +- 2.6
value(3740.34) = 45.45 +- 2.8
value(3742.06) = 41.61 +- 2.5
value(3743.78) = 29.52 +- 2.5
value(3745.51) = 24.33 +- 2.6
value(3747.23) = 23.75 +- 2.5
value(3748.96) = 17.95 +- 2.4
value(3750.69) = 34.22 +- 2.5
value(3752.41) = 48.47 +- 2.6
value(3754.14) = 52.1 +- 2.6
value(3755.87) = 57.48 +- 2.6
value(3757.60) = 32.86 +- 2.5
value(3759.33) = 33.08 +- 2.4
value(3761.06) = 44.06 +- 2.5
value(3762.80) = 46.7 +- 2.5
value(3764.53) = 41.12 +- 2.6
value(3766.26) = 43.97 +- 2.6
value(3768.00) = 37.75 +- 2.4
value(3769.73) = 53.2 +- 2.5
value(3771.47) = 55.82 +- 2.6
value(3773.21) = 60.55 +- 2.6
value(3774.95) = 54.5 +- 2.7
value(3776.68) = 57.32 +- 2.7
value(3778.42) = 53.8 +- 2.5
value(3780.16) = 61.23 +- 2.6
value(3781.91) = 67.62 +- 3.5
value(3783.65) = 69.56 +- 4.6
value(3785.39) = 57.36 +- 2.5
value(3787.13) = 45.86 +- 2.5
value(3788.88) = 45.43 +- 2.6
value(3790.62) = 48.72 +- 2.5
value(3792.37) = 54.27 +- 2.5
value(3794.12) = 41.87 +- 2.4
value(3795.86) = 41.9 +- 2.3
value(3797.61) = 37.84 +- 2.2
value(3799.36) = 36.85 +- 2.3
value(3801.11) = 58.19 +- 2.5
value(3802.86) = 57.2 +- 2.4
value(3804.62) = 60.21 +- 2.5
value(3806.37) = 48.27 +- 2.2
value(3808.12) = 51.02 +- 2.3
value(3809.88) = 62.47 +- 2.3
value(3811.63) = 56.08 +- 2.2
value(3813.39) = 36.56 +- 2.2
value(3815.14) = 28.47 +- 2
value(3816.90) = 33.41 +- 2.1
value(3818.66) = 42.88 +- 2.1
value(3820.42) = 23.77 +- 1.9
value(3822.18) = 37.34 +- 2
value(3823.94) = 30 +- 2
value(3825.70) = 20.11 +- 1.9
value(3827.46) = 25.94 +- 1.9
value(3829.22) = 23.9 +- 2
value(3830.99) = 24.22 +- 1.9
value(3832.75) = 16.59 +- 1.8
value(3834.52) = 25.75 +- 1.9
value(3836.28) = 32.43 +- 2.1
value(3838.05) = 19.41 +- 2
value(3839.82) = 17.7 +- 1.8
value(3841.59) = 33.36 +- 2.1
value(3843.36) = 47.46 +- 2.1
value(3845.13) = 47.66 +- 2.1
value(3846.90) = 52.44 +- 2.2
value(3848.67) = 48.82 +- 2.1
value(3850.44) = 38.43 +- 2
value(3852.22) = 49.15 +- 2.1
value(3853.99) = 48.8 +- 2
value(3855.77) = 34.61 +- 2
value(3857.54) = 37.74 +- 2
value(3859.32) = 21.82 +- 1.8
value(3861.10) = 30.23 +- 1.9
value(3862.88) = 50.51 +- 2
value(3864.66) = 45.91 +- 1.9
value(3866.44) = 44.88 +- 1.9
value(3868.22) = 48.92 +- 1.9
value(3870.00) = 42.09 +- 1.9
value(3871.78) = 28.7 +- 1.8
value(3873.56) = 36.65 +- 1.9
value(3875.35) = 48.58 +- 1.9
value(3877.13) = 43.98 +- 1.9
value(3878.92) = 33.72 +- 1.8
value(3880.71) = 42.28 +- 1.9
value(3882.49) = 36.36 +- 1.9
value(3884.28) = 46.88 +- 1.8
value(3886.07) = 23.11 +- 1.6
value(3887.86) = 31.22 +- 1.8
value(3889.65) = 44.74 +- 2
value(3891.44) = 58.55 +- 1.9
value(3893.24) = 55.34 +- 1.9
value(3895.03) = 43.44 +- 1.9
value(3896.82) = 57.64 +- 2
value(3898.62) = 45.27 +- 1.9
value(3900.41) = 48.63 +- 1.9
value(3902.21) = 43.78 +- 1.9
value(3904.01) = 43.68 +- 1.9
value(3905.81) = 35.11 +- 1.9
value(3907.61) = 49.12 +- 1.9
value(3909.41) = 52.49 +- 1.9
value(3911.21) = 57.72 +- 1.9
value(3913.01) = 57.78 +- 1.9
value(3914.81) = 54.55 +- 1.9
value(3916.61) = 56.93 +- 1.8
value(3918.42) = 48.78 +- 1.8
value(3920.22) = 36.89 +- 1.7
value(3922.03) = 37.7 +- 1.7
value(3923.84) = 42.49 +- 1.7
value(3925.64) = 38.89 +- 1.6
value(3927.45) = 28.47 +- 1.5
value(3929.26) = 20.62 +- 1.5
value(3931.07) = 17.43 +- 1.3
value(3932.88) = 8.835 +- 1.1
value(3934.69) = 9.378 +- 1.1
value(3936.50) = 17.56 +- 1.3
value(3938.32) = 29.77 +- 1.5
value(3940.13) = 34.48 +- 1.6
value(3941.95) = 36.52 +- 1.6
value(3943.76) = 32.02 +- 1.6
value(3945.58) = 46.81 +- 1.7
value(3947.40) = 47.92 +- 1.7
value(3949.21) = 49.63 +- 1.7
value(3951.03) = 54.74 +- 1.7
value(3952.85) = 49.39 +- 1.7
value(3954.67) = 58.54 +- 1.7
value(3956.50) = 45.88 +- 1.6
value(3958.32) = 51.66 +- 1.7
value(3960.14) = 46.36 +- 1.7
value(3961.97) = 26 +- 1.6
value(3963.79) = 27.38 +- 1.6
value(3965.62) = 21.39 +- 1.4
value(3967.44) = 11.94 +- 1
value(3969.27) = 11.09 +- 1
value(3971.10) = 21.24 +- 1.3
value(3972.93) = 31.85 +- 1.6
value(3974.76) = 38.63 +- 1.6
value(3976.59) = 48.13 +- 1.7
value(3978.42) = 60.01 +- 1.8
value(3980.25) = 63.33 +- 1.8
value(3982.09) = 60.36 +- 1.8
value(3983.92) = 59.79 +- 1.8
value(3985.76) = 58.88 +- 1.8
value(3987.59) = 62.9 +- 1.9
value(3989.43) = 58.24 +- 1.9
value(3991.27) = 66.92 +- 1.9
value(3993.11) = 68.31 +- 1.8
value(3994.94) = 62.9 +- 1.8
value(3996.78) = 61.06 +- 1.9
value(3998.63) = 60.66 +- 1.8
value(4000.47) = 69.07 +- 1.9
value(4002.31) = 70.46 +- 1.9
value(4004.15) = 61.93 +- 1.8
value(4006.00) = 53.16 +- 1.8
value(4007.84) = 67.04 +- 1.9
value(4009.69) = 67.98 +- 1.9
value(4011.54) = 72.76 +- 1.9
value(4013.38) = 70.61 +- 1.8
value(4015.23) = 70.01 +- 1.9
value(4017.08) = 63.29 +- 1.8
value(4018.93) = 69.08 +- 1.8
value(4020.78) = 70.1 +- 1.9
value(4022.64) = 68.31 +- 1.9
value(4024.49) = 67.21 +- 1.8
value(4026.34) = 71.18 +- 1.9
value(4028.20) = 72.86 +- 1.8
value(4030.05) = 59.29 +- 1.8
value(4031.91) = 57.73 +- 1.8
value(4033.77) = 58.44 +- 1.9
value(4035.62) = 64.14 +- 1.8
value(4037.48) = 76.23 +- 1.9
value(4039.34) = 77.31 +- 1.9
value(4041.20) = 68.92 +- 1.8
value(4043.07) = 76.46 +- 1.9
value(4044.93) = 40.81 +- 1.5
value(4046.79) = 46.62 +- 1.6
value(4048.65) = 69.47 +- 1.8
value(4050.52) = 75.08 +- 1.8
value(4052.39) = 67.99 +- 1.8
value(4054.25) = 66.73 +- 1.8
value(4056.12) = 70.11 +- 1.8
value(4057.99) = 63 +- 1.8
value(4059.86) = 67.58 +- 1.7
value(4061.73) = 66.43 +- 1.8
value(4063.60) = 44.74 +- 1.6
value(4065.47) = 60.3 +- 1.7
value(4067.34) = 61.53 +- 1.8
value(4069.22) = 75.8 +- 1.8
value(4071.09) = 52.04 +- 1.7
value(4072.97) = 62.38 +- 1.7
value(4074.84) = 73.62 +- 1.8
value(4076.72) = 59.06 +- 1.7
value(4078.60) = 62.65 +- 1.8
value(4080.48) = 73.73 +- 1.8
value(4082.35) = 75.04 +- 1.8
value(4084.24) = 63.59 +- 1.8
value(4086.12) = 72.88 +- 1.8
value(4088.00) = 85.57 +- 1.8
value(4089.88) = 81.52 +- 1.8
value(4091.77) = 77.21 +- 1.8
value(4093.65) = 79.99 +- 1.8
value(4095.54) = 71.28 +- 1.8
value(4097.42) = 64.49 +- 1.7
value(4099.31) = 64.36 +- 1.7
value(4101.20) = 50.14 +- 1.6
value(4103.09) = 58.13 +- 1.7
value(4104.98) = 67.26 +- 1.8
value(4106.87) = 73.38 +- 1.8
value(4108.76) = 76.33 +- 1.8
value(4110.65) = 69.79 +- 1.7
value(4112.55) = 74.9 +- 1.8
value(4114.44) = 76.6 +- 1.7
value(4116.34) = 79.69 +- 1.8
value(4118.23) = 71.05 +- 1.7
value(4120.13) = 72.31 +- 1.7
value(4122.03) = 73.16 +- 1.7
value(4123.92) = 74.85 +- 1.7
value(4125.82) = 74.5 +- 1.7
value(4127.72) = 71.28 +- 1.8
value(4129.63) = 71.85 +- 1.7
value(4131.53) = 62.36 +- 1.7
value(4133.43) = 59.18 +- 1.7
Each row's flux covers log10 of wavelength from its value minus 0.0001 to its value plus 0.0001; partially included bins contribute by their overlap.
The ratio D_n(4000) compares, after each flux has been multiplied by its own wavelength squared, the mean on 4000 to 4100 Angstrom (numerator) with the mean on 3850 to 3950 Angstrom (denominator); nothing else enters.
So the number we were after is 1.8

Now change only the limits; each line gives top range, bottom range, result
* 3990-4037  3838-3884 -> 1.77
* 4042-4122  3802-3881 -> 1.99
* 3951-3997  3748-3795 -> 1.07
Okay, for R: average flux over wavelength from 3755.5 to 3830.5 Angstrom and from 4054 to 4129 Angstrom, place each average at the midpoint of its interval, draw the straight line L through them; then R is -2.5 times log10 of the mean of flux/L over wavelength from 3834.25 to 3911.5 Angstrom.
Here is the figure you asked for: 0.247 mag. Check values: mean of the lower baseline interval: 45.7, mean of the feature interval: 41.5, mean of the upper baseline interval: 69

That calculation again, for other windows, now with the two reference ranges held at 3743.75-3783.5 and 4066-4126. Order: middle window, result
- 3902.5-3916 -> 0.132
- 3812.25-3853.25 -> 0.467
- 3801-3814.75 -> -0.080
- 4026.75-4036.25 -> 0.042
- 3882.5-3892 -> 0.345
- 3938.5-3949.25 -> 0.427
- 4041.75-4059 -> 0.045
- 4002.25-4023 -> -0.047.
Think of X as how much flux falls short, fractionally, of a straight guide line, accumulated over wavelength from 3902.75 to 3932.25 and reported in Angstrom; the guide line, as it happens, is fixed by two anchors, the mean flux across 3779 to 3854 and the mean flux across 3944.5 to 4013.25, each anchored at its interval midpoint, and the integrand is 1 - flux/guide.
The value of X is 3.5 Angstrom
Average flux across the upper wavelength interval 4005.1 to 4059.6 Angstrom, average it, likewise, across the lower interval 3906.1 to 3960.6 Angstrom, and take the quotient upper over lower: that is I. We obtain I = 1.64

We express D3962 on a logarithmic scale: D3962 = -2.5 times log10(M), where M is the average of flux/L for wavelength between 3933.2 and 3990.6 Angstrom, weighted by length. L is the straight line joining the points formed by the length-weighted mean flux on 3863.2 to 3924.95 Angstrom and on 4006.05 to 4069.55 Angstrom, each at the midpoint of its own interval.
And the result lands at 0.32 mag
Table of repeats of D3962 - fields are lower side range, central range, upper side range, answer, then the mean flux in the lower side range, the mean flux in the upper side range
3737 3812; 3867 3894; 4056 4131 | 0.293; 46.8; 69.1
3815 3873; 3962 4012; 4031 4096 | 0.091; 35.1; 67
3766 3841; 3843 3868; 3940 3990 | 0.010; 43.1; 43.4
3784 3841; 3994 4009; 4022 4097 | -0.050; 39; 67.1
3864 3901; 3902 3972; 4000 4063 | 0.337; 43.1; 66.3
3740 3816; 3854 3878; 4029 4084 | 0.296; 46.8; 64.6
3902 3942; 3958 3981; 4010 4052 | 0.403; 37.2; 66.7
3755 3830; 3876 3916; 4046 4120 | 0.177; 46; 68.1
